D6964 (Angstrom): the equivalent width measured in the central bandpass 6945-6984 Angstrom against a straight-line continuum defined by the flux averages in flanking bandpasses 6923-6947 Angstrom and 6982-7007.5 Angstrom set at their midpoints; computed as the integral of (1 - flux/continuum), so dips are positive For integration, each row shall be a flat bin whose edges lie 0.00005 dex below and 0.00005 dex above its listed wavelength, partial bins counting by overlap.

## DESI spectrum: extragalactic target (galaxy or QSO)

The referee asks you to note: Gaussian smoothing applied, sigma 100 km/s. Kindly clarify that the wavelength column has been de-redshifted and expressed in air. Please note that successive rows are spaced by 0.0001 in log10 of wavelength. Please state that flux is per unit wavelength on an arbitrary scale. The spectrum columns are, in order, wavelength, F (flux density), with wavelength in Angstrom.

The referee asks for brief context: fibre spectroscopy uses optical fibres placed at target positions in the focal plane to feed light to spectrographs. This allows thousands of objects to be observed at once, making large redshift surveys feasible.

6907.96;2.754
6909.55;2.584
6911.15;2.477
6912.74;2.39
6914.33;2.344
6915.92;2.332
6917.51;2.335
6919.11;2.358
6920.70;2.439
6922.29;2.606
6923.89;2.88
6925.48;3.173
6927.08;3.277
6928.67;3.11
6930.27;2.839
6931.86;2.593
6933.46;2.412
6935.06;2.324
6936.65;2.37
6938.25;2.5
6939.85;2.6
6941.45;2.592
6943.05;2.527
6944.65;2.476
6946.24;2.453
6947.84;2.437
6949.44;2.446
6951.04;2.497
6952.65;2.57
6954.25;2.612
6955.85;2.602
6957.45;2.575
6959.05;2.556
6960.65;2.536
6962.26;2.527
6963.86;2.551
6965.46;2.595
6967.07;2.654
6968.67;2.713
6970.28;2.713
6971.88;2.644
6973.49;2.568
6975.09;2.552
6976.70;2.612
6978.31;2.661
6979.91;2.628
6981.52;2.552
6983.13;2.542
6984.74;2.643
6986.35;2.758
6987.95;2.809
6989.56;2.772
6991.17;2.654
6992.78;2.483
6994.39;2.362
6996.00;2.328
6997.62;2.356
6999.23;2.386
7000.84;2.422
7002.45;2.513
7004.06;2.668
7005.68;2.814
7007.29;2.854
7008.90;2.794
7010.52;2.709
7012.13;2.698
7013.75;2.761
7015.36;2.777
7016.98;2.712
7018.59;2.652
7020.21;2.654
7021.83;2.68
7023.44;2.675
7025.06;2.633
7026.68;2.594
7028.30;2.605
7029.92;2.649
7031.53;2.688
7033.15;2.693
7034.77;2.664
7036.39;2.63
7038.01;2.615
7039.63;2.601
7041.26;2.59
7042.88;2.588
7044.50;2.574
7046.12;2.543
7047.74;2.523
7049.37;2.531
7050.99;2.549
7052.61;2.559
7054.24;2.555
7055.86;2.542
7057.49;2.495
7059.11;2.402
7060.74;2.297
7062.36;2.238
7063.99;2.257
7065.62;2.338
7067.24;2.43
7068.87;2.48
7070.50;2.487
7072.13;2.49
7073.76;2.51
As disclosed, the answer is 0.8 Angstrom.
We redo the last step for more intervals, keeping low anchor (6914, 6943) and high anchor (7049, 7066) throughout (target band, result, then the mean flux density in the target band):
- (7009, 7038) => -2.3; 2.68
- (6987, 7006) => -0.2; 2.54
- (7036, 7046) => -0.6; 2.59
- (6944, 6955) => 0.4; 2.5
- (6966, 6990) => -1.0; 2.65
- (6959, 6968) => 0.0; 2.57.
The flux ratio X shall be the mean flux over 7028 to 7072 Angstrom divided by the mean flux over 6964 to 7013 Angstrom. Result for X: 1.0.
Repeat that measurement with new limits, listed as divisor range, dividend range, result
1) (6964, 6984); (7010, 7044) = 1.02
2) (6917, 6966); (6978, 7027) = 1.01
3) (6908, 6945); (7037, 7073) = 0.96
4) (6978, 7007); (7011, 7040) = 1.03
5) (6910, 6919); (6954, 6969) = 1.09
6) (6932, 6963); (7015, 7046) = 1.05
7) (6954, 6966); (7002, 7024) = 1.06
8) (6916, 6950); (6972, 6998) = 0.99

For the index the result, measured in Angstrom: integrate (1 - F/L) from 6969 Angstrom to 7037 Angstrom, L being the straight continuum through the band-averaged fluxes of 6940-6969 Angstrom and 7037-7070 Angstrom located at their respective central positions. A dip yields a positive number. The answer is -3.1 Angstrom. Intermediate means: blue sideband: 2.55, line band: 2.63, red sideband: 2.49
